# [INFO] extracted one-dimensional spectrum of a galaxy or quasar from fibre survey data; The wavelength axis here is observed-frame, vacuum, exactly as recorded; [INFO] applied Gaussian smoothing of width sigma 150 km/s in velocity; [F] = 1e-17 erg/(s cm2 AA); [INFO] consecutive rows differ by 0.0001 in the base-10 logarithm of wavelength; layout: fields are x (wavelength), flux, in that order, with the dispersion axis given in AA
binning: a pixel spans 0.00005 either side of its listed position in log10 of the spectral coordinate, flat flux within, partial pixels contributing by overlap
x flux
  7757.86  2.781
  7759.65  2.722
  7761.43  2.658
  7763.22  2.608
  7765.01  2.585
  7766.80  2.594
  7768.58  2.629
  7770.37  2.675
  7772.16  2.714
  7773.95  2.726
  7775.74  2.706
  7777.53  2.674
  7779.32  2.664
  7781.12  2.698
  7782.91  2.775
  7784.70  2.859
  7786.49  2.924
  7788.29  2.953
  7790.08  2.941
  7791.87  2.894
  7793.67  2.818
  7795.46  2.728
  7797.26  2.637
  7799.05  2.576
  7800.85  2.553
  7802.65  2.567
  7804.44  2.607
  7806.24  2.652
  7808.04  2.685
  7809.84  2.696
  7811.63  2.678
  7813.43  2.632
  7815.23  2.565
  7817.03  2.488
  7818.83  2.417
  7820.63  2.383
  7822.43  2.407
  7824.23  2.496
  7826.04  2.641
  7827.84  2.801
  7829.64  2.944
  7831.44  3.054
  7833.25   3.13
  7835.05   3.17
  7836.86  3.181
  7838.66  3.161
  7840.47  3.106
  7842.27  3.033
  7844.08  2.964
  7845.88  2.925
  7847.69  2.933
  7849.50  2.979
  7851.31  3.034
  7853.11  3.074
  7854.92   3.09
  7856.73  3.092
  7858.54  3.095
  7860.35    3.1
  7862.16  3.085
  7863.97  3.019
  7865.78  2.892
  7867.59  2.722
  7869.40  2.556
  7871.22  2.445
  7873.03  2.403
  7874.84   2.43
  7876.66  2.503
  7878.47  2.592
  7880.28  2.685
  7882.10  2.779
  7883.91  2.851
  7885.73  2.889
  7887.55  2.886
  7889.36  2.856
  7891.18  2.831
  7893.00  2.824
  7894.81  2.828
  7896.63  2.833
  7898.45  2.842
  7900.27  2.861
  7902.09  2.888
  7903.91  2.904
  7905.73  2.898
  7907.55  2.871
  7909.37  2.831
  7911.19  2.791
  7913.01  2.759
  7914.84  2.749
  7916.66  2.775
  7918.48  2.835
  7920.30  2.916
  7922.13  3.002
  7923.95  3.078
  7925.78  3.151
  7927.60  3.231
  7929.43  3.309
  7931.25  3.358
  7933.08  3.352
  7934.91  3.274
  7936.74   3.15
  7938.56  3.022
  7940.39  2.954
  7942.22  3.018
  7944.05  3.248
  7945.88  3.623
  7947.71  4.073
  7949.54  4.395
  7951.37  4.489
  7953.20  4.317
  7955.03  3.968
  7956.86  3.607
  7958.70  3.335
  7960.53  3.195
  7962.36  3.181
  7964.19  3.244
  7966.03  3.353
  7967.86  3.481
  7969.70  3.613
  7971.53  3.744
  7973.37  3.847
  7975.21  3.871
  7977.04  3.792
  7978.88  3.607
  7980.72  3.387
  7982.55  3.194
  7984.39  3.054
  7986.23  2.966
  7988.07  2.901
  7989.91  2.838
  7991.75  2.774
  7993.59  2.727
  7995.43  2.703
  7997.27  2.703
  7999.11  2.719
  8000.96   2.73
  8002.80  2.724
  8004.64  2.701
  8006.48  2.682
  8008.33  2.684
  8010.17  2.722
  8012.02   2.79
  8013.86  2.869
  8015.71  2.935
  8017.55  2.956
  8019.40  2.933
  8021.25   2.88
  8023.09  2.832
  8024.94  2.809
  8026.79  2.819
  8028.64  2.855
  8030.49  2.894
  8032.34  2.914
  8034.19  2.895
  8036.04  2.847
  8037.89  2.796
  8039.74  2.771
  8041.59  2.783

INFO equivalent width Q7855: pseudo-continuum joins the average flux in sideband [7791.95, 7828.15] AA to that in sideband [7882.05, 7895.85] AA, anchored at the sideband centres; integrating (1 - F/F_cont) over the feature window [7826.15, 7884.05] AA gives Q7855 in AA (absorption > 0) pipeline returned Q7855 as -3.3 AA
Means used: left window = 2.6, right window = 2.85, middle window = 2.9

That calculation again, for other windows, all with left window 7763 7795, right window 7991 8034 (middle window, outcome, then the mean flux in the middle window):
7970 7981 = -3.7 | 3.72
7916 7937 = -2.6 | 3.12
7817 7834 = 0.5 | 2.68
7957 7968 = -2.0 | 3.31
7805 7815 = 0.4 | 2.66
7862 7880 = 0.8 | 2.65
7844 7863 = -1.9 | 3.04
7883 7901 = -0.5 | 2.85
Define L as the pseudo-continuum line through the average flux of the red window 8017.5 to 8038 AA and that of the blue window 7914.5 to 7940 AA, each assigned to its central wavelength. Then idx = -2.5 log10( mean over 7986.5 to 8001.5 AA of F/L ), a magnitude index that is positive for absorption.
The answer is 0.07 mag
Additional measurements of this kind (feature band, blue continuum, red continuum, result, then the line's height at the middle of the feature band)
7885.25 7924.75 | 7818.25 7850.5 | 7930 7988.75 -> 0.13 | 3.22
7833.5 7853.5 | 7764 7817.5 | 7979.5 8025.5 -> -0.12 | 2.74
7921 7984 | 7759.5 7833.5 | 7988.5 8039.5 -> -0.25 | 2.77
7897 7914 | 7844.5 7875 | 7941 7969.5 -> 0.14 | 3.24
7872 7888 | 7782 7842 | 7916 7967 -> 0.16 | 3.09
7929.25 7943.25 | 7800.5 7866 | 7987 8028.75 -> -0.13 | 2.82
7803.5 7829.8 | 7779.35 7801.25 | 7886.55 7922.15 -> 0.08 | 2.79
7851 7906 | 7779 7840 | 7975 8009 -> 0.00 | 2.83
